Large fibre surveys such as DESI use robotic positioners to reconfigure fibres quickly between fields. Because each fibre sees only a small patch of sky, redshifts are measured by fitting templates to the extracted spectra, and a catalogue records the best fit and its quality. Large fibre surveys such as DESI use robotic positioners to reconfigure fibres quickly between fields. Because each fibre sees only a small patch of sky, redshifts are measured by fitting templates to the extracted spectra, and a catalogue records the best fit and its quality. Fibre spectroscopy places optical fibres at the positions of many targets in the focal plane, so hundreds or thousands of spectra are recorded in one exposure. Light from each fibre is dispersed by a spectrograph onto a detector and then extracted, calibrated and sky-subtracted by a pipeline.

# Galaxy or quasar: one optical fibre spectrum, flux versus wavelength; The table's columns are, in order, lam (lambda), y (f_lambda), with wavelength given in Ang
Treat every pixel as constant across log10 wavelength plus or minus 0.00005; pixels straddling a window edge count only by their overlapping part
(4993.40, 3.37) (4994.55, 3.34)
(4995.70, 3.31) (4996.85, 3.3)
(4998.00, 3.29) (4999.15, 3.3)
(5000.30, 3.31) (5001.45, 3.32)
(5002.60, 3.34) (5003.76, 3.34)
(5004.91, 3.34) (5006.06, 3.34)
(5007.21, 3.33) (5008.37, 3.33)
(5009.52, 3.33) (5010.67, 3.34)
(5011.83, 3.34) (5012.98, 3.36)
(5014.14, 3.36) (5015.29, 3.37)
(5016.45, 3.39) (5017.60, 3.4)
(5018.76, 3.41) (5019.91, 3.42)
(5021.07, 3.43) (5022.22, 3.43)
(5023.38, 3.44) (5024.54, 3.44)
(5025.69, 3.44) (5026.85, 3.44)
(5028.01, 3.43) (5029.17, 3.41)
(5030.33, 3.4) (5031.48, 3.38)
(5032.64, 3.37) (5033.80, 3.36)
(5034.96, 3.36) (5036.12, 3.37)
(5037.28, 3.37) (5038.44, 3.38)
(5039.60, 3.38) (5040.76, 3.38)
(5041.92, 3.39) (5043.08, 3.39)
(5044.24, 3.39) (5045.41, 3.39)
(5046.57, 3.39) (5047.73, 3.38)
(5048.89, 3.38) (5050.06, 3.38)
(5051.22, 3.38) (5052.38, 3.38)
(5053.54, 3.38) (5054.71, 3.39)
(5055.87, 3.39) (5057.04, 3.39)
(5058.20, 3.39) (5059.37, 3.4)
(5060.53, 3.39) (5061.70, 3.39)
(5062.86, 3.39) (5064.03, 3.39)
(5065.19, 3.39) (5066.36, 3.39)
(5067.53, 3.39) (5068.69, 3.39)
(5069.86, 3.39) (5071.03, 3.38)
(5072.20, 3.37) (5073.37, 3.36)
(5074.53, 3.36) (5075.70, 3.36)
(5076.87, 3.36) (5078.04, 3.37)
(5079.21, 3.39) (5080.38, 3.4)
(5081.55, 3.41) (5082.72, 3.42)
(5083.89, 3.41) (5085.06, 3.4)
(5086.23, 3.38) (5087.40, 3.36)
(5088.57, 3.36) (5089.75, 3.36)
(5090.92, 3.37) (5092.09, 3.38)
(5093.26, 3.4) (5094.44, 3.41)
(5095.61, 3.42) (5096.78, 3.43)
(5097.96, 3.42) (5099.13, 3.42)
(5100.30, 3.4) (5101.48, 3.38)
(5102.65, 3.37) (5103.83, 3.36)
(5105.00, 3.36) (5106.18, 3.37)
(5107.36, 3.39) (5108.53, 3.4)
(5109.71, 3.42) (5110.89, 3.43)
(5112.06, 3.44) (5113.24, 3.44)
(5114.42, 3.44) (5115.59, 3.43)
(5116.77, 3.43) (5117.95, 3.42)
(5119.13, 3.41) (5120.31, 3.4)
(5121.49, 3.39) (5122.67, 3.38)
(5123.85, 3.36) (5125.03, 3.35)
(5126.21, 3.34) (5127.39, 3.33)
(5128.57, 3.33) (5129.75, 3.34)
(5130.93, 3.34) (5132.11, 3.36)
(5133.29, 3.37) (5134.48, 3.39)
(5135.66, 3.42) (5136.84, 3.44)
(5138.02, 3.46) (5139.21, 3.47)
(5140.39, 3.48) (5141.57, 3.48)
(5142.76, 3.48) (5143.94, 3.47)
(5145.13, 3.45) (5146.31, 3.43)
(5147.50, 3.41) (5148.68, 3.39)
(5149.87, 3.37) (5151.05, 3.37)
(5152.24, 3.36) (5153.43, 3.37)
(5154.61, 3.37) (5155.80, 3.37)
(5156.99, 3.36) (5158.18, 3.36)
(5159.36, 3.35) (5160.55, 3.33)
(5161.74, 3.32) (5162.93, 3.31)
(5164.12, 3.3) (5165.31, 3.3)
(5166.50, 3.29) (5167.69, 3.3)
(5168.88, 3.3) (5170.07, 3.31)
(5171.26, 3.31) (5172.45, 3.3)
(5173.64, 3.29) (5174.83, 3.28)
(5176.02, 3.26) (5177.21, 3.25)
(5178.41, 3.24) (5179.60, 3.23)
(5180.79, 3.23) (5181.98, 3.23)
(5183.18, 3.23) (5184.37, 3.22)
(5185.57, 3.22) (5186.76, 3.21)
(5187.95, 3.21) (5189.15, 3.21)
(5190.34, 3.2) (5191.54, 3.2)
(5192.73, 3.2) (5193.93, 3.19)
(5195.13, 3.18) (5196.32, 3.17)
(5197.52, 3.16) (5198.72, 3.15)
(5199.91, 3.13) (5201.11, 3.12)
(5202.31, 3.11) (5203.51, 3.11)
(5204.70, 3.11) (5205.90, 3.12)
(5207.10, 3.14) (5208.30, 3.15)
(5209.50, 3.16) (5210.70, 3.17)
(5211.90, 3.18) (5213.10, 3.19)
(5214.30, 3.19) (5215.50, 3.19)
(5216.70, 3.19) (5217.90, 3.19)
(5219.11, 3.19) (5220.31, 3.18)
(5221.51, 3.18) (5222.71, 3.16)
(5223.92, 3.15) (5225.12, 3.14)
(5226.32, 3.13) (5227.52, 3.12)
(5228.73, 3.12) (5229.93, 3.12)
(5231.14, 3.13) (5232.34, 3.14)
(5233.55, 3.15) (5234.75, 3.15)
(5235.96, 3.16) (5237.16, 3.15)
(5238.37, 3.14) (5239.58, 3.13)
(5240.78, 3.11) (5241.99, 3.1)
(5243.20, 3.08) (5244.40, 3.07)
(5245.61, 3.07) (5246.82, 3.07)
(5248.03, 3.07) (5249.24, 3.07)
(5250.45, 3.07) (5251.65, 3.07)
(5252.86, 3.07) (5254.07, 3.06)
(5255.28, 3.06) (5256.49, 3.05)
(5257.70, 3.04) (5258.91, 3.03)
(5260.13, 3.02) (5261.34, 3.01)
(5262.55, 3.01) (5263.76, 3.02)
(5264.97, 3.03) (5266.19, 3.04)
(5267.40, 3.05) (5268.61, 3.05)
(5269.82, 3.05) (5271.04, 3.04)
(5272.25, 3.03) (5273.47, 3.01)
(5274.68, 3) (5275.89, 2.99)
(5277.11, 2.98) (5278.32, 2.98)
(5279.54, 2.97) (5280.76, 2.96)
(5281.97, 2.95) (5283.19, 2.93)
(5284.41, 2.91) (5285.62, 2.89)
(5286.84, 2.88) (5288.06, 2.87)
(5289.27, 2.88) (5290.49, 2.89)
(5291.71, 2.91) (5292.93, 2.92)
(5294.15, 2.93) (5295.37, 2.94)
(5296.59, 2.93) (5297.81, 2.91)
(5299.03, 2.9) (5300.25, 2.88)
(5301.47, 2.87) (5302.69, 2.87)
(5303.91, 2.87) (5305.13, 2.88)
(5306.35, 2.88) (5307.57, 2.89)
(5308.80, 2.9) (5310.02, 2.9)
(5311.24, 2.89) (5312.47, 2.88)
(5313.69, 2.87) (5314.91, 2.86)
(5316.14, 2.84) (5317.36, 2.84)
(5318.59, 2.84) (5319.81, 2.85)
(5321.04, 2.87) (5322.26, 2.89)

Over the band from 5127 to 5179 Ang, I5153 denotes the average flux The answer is 3.36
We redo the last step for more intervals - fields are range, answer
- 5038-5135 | 3.39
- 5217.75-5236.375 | 3.15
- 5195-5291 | 3.08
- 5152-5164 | 3.35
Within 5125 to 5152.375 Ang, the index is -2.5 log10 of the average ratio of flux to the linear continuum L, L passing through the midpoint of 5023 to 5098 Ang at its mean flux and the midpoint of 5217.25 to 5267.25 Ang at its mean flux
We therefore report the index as -0.046 mag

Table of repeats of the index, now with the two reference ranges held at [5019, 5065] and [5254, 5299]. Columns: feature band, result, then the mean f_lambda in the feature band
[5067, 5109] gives -0.02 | 3.39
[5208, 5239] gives -0.03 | 3.16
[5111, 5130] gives -0.04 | 3.39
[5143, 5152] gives -0.07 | 3.41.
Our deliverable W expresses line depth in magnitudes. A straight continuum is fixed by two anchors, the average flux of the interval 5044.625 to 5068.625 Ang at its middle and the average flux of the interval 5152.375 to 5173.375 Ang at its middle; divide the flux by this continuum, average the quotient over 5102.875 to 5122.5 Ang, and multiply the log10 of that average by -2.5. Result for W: -0.02 mag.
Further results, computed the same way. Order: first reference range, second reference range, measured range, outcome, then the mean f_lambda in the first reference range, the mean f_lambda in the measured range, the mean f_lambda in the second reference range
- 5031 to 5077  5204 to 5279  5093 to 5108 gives -0.03 mag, 3.38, 3.39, 3.1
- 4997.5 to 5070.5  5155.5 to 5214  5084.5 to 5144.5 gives -0.03 mag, 3.38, 3.4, 3.23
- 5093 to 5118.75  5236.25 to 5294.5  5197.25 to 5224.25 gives 0.00 mag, 3.41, 3.16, 3.02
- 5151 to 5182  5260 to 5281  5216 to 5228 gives 0.00 mag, 3.31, 3.16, 3.01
